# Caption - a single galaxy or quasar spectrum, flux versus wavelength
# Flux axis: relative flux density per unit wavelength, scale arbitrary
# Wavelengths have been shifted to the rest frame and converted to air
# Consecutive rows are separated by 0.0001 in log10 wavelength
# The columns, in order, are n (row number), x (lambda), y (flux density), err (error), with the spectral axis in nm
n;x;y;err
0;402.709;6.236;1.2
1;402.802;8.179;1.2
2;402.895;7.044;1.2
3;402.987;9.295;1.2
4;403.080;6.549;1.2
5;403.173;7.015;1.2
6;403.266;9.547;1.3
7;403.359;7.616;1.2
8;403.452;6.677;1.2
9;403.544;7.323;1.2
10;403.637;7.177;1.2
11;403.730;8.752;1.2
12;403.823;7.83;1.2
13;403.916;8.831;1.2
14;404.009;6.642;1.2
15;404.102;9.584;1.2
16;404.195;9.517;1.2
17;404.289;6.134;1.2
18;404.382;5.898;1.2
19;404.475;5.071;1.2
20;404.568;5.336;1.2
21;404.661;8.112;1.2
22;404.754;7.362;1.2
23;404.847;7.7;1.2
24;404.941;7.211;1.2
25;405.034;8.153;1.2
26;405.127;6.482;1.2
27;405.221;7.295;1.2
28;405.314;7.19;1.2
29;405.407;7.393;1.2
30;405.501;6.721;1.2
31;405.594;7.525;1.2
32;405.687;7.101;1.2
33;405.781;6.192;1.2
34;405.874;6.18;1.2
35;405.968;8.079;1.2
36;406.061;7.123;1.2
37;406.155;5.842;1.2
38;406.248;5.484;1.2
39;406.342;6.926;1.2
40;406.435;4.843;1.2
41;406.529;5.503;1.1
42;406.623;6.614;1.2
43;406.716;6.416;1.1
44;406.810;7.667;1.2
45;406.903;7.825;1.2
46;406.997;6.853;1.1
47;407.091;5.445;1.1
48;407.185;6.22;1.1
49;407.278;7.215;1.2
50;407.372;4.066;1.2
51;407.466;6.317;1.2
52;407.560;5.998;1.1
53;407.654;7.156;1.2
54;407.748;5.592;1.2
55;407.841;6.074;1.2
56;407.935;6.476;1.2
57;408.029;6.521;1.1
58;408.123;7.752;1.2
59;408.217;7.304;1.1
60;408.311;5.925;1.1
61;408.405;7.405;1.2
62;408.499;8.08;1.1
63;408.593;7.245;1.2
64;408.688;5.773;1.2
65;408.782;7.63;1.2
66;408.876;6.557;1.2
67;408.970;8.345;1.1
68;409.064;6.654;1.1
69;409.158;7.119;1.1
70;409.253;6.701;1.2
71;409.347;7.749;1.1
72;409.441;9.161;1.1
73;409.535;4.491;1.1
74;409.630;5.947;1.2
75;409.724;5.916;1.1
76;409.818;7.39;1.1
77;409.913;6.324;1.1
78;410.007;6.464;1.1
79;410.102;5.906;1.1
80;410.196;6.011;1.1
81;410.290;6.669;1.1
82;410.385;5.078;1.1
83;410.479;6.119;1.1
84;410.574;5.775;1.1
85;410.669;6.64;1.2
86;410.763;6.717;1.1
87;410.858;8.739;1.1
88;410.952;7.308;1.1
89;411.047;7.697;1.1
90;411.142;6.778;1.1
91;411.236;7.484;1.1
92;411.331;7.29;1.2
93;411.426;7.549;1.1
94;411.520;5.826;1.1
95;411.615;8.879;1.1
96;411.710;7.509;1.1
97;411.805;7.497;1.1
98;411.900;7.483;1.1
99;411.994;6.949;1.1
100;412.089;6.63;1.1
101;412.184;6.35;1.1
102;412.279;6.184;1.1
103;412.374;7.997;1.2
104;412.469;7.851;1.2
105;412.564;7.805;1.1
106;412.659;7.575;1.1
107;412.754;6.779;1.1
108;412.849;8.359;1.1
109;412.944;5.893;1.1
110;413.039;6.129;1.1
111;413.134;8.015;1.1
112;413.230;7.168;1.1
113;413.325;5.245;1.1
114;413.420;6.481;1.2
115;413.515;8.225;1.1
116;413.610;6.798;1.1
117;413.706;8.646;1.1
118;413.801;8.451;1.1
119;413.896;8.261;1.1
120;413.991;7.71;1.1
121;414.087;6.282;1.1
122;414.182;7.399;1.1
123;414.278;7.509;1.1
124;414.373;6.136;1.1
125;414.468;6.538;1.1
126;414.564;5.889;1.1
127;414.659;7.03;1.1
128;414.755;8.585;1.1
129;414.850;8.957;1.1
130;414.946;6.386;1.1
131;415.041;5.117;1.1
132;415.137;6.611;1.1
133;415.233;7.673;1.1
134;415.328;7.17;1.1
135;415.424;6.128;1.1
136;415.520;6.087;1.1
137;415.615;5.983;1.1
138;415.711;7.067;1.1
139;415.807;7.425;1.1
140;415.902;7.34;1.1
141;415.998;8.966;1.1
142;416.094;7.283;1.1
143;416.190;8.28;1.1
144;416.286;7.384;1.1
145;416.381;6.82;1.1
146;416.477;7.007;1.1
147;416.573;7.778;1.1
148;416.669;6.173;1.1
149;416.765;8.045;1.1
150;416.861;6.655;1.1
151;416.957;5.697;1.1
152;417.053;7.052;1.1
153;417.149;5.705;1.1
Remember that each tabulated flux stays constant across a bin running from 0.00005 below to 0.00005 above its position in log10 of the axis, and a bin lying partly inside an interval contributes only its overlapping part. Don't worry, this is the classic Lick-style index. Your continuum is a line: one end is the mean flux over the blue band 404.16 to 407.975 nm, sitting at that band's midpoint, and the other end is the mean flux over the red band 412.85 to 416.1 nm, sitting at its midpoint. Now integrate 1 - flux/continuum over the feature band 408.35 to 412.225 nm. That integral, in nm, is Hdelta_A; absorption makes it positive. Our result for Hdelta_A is -0.03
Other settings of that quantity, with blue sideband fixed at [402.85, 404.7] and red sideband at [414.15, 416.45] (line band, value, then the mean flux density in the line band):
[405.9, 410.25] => 0.43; 6.61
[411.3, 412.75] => -0.02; 7.28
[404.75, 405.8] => 0.03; 7.21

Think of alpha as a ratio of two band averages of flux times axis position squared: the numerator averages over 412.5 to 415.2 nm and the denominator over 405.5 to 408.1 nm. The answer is 1.1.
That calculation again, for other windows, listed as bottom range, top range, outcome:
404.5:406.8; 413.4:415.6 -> 1.10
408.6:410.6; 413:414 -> 1.14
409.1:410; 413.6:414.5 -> 1.12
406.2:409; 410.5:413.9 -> 1.13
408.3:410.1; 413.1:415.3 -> 1.07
